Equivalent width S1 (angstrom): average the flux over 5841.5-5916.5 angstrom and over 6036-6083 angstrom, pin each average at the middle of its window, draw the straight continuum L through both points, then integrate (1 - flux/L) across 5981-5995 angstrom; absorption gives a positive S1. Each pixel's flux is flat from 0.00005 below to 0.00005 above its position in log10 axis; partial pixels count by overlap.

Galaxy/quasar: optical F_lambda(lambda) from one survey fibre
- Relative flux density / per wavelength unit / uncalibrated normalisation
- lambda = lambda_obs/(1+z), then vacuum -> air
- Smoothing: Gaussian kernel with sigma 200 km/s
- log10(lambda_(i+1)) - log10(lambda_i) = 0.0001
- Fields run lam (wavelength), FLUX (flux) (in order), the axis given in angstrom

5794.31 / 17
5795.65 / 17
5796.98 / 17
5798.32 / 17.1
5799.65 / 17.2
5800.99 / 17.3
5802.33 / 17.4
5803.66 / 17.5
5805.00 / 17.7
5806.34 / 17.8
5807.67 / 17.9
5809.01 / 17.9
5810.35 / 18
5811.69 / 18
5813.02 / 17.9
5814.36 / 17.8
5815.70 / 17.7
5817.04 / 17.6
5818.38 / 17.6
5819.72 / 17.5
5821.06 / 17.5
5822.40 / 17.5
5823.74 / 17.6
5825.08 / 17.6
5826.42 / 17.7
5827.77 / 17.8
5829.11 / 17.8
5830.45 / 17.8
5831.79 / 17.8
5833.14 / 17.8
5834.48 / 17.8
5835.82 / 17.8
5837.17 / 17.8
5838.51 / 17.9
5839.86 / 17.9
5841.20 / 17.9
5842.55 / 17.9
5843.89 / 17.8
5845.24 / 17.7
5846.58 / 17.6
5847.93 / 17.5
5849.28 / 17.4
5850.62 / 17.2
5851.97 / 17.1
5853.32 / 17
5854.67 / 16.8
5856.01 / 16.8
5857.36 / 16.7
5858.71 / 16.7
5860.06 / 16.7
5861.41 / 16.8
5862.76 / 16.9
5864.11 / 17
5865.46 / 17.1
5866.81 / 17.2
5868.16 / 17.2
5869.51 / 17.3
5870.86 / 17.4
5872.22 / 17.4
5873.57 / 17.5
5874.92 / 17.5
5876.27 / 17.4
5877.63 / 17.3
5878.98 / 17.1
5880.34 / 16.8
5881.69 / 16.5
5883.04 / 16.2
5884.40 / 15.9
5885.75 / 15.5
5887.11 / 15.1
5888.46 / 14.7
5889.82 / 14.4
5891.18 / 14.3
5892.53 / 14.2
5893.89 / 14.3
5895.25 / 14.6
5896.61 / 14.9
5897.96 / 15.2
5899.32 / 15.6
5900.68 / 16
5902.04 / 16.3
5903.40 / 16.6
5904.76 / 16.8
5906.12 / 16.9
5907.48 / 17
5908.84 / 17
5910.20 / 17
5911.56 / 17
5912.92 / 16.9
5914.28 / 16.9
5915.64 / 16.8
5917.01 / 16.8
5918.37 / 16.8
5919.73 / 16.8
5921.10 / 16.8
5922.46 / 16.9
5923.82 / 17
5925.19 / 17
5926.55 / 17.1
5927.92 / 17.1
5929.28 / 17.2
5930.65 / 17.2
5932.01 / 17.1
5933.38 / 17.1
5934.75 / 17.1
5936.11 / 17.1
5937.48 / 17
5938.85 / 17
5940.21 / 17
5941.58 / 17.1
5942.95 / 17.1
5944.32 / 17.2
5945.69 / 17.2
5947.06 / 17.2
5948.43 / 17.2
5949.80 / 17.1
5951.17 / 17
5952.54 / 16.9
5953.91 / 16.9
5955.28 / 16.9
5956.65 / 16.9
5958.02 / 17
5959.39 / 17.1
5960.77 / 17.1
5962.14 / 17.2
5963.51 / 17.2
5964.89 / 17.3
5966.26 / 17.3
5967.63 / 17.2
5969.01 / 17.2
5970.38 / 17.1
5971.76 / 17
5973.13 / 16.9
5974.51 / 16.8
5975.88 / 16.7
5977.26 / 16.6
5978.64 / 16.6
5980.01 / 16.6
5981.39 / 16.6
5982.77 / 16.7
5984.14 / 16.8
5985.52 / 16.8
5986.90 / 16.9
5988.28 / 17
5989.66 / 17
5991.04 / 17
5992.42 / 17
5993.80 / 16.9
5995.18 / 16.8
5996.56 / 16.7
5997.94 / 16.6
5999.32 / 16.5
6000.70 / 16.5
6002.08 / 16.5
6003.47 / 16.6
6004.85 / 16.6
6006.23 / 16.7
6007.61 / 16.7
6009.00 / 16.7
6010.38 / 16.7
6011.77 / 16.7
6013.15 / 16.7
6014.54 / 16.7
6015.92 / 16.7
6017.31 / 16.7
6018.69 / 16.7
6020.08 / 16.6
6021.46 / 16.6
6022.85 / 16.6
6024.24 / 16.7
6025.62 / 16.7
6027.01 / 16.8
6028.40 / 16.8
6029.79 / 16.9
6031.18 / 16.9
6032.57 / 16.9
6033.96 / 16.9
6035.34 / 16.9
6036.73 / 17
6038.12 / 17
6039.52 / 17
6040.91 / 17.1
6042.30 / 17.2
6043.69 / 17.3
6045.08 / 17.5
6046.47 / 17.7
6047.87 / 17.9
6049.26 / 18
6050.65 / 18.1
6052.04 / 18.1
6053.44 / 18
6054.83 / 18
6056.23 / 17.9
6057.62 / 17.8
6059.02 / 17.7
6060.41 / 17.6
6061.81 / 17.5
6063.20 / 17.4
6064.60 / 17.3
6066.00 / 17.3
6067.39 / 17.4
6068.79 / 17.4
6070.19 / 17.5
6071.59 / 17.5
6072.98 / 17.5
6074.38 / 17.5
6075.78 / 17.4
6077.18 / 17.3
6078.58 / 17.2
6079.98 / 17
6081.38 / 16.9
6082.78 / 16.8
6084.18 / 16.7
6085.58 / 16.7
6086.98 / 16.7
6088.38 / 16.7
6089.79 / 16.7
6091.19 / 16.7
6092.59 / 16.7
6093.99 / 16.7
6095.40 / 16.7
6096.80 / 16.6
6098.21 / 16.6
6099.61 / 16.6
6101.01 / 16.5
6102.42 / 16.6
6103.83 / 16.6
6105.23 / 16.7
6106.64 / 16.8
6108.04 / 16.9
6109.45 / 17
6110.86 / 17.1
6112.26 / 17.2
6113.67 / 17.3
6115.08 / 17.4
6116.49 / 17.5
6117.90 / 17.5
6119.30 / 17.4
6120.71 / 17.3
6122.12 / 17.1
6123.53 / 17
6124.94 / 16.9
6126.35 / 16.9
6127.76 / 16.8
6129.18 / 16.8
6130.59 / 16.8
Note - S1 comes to 0.2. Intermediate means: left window 16.6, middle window 16.9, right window 17.5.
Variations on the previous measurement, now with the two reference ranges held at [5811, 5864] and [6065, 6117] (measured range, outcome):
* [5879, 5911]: 2.98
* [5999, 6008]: 0.30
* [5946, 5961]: 0.20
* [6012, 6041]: 0.54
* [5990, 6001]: 0.26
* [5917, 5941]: 0.42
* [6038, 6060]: -0.76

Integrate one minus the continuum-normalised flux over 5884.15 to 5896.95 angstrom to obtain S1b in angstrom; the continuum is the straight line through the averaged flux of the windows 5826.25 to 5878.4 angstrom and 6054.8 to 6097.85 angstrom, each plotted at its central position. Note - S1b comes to 1.9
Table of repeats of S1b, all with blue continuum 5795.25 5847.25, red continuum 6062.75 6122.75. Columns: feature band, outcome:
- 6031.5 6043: 0.1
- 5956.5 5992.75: 0.8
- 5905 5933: 0.8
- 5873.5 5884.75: 0.4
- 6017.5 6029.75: 0.4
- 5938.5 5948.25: 0.1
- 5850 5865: 0.6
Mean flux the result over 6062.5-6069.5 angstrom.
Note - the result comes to 17.4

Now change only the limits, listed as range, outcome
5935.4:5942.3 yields 17.1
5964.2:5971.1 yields 17.2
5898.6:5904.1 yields 16.1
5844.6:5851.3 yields 17.5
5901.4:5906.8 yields 16.6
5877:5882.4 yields 16.9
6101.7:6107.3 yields 16.6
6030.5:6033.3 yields 16.9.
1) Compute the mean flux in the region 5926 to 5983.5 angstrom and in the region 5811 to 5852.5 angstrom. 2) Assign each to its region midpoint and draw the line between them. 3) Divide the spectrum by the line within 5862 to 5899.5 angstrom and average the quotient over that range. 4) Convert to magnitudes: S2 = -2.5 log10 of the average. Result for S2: 0.08 mag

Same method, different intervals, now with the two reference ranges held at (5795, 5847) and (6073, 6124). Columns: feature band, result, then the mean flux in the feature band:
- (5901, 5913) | 0.04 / 16.8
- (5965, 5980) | 0.02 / 16.9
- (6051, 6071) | -0.04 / 17.6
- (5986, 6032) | 0.03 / 16.7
